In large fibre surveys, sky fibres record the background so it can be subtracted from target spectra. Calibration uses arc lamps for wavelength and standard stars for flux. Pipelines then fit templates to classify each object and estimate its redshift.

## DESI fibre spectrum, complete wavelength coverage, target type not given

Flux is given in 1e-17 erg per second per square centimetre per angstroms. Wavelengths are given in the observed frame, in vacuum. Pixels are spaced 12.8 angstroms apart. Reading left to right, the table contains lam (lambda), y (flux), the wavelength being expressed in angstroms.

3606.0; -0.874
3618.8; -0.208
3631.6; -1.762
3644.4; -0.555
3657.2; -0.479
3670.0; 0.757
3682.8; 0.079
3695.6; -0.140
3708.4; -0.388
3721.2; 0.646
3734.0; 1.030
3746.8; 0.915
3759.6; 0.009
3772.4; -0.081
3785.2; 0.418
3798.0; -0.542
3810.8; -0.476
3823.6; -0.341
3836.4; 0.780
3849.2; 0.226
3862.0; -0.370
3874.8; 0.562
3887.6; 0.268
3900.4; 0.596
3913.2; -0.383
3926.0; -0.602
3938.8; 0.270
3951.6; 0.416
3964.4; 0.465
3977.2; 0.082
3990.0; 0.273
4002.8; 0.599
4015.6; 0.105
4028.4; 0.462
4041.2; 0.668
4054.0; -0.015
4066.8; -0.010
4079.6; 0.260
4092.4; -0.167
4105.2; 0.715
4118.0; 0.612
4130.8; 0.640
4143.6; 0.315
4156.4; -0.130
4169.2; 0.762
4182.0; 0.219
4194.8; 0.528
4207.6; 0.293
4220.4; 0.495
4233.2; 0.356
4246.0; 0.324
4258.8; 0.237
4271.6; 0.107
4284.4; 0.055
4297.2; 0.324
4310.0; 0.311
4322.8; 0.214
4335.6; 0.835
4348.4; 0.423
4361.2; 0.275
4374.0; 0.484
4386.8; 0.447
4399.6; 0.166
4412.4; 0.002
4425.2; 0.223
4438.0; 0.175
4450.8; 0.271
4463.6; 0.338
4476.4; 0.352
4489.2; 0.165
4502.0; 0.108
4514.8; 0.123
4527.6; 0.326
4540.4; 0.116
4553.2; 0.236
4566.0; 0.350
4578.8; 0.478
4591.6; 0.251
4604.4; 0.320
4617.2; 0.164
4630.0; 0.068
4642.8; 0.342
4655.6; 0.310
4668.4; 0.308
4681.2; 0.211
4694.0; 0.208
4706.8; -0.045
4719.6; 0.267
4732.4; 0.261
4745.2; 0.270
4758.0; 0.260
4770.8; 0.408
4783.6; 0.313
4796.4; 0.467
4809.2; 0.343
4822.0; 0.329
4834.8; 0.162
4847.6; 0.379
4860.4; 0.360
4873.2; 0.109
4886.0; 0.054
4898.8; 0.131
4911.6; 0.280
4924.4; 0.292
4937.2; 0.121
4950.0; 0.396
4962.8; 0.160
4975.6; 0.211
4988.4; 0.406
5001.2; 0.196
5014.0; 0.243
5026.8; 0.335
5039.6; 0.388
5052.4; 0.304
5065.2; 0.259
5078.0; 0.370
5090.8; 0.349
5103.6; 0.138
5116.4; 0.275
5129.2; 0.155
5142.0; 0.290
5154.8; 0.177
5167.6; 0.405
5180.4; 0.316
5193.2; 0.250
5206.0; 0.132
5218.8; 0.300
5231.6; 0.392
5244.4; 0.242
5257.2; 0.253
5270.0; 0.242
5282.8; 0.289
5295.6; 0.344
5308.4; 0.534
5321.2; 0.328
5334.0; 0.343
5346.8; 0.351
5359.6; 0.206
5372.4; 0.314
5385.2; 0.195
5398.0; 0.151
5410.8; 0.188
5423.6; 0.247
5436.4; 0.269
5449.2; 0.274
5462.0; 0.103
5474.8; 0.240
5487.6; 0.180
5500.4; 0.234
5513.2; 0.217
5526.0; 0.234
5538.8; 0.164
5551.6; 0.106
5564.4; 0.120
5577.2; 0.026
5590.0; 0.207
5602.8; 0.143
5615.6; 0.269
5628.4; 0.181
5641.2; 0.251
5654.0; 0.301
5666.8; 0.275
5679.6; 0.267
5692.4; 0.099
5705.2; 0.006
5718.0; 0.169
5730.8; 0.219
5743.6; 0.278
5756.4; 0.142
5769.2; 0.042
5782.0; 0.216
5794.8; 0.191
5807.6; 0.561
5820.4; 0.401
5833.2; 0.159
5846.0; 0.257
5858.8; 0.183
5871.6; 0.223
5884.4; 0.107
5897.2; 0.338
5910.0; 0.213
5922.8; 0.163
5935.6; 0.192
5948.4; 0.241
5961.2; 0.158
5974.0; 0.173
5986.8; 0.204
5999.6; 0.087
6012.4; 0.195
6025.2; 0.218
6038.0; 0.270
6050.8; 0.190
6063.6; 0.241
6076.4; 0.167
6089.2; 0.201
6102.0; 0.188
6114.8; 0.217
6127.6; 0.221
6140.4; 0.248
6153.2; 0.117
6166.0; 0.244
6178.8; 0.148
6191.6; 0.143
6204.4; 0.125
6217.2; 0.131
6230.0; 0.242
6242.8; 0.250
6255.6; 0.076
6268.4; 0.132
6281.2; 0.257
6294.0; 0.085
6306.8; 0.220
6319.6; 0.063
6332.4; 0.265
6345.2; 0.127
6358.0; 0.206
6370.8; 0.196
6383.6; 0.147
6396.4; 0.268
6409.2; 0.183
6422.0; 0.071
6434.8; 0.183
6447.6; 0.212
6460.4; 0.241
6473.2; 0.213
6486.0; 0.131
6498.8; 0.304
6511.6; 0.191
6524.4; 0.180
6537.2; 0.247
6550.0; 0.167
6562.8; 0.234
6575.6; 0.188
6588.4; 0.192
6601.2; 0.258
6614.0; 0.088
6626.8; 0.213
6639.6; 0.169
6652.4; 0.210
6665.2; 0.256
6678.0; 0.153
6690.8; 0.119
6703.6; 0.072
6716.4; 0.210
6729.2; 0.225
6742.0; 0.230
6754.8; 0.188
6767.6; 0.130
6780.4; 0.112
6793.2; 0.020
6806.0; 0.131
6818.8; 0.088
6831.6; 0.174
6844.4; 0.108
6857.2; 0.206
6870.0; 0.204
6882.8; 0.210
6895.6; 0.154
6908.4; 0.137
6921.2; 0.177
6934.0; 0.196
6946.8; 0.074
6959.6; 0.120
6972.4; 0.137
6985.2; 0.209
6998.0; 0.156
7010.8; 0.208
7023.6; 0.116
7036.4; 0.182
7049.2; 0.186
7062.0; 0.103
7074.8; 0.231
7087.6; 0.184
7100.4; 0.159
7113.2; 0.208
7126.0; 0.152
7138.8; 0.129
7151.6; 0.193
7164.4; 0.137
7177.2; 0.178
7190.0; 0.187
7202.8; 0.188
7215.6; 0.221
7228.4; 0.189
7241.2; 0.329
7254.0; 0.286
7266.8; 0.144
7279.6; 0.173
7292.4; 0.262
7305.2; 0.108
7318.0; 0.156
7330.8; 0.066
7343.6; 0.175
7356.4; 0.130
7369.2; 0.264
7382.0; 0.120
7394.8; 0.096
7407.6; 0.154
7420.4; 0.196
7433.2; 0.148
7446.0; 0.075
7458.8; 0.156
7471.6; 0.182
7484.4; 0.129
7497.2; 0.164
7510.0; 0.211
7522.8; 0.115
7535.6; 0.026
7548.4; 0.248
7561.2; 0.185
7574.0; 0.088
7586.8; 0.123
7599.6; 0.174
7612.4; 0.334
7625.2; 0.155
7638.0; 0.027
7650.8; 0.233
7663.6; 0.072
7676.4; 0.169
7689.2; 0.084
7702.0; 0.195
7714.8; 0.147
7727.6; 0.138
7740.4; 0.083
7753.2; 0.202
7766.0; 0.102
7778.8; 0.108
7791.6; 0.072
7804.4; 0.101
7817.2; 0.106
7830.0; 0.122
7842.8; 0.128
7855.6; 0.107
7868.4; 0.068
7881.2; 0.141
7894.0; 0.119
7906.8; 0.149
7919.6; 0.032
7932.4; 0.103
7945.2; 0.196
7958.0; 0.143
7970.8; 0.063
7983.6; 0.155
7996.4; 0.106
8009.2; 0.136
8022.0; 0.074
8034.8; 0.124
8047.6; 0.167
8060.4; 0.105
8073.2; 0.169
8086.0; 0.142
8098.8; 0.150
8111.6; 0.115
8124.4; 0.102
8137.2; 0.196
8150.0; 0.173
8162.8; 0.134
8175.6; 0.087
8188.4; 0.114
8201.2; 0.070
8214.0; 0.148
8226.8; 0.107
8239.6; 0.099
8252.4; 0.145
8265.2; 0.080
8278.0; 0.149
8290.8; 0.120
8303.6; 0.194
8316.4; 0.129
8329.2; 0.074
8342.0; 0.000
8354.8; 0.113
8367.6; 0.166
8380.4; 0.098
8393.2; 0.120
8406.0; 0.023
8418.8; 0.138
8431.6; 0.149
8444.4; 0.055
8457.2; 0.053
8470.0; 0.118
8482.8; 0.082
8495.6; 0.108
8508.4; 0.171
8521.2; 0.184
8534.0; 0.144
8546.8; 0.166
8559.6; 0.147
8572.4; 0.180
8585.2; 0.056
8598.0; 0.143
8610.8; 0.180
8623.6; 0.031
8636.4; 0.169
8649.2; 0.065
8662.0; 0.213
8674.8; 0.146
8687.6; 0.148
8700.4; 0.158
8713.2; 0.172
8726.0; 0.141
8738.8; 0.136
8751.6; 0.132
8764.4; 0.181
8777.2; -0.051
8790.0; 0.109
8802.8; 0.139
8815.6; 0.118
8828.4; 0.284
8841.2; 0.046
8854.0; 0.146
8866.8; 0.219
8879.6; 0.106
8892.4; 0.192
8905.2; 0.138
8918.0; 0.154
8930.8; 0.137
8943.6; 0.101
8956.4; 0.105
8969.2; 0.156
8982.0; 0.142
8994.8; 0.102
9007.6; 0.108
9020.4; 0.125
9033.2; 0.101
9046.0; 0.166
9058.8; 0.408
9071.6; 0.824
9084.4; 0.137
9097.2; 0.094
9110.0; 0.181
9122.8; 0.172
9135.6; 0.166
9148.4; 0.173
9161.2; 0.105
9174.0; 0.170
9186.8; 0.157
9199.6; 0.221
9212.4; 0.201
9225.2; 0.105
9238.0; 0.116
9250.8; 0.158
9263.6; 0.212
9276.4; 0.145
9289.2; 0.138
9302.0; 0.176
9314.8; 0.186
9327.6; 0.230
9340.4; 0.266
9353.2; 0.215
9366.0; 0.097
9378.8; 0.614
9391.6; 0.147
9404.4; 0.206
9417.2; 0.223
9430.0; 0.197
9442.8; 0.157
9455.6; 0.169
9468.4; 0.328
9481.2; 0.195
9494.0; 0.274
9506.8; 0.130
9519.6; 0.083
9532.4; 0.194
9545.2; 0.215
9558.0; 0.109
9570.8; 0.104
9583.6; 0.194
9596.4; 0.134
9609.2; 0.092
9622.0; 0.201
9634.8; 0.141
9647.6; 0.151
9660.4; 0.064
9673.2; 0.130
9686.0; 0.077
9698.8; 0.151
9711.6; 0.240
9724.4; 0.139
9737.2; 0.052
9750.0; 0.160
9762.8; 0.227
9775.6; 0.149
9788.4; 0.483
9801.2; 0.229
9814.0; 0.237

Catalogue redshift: 1.43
